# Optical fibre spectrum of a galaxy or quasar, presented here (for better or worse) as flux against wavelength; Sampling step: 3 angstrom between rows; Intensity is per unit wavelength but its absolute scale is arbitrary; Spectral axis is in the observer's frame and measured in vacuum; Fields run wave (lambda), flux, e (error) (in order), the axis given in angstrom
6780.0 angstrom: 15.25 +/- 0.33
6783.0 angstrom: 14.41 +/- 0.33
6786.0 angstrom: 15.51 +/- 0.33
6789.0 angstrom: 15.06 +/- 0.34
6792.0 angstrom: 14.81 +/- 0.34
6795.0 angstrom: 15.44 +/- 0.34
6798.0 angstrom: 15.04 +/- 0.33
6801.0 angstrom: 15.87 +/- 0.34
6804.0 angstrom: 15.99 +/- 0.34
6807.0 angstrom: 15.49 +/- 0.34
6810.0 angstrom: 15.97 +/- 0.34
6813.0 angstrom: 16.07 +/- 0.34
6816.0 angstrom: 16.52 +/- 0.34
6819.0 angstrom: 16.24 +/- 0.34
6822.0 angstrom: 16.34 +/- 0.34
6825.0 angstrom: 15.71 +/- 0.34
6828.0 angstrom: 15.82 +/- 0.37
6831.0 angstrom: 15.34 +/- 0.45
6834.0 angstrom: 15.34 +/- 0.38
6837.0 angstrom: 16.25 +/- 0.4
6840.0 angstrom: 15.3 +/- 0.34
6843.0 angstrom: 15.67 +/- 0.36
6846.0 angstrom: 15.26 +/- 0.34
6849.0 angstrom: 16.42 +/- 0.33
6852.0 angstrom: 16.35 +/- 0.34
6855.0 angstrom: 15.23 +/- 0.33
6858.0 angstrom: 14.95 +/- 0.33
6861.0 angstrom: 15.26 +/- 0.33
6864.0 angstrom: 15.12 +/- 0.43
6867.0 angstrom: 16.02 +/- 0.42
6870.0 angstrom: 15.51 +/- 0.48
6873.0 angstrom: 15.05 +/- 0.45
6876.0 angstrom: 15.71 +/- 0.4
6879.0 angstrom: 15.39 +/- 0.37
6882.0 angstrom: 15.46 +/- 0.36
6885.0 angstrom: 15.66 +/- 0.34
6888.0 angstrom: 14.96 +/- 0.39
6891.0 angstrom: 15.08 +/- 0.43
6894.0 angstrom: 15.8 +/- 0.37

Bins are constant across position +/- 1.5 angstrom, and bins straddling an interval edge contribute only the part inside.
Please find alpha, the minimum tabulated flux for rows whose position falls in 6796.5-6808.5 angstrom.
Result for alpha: 15.04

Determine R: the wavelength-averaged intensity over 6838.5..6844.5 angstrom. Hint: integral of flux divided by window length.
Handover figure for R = 15.5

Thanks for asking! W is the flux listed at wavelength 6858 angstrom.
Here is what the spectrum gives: 14.95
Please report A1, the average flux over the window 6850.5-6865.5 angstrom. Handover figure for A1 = 15.4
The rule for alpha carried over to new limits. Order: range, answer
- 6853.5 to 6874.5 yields 14.95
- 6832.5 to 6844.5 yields 15.3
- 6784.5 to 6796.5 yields 14.81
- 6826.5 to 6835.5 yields 15.34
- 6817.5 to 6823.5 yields 16.24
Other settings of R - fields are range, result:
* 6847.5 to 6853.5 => 16.4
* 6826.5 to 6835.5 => 15.5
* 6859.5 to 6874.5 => 15.4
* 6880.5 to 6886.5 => 15.6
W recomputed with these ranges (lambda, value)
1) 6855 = 15.23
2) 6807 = 15.49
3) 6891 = 15.08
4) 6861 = 15.26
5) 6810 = 15.97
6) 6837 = 16.25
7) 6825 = 15.71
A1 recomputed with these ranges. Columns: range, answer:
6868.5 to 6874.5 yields 15.3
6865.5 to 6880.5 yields 15.5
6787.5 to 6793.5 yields 14.9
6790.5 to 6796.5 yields 15.1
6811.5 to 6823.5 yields 16.3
